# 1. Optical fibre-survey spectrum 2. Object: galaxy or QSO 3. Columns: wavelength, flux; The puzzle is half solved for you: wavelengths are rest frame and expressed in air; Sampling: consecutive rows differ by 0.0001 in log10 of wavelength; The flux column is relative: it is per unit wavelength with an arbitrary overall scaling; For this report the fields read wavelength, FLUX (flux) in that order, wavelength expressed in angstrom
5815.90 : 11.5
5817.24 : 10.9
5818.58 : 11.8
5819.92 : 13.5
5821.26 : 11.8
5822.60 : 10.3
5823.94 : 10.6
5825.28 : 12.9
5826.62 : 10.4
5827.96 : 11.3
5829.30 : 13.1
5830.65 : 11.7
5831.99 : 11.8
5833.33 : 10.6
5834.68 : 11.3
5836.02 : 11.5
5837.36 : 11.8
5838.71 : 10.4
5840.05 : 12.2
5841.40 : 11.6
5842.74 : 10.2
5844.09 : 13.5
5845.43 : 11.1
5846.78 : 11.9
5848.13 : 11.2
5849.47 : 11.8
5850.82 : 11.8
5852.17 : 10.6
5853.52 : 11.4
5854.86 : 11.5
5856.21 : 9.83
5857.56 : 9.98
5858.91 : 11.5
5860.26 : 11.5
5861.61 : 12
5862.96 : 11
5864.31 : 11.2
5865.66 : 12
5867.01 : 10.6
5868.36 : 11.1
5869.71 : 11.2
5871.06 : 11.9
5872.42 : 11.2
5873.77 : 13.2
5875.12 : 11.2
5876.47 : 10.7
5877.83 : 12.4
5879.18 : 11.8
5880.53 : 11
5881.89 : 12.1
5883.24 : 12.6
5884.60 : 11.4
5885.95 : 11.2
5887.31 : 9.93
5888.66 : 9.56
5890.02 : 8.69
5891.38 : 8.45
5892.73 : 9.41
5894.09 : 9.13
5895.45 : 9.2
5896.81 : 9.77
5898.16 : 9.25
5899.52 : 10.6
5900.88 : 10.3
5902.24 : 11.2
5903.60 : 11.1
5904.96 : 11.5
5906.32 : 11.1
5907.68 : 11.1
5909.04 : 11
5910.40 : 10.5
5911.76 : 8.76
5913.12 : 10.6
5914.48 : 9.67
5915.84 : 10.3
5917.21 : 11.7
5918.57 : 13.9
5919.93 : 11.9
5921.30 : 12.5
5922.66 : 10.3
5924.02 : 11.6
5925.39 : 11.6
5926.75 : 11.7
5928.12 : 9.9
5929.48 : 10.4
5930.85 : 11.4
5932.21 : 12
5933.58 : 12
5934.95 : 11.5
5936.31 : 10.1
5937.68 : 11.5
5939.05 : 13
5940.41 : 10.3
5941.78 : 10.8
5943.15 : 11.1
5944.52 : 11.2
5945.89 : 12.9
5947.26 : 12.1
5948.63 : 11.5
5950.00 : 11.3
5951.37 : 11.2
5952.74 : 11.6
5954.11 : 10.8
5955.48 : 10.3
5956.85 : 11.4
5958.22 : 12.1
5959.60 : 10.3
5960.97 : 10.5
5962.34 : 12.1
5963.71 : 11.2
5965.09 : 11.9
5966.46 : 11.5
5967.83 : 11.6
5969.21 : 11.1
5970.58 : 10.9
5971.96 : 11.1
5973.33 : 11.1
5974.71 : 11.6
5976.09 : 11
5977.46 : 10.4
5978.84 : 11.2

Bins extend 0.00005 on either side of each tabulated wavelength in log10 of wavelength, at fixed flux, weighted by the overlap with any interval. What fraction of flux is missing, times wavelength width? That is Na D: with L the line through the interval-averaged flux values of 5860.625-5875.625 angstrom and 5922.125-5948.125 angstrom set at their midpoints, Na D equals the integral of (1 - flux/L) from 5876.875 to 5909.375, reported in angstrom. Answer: 2.5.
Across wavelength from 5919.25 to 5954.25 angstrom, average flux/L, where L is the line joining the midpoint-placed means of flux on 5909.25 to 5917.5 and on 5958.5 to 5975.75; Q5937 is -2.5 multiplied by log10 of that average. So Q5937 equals -0.07 mag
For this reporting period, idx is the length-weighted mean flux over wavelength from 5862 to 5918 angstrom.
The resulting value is 10.8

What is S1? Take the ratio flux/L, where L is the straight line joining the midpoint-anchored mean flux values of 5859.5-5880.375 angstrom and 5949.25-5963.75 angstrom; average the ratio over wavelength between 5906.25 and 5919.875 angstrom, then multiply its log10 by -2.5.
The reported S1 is 0.043 mag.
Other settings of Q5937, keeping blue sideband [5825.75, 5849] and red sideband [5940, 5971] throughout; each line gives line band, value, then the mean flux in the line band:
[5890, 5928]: 0.08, 10.6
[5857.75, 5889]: 0.01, 11.4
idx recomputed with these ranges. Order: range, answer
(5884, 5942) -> 10.7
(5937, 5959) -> 11.4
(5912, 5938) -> 11.2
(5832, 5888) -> 11.4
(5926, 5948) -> 11.4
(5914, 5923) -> 11.5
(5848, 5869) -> 11.2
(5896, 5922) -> 10.9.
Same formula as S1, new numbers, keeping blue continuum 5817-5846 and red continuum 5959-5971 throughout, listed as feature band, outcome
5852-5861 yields 0.06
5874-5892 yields 0.05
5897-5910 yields 0.06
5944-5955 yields -0.03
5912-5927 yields 0.00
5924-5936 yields 0.00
